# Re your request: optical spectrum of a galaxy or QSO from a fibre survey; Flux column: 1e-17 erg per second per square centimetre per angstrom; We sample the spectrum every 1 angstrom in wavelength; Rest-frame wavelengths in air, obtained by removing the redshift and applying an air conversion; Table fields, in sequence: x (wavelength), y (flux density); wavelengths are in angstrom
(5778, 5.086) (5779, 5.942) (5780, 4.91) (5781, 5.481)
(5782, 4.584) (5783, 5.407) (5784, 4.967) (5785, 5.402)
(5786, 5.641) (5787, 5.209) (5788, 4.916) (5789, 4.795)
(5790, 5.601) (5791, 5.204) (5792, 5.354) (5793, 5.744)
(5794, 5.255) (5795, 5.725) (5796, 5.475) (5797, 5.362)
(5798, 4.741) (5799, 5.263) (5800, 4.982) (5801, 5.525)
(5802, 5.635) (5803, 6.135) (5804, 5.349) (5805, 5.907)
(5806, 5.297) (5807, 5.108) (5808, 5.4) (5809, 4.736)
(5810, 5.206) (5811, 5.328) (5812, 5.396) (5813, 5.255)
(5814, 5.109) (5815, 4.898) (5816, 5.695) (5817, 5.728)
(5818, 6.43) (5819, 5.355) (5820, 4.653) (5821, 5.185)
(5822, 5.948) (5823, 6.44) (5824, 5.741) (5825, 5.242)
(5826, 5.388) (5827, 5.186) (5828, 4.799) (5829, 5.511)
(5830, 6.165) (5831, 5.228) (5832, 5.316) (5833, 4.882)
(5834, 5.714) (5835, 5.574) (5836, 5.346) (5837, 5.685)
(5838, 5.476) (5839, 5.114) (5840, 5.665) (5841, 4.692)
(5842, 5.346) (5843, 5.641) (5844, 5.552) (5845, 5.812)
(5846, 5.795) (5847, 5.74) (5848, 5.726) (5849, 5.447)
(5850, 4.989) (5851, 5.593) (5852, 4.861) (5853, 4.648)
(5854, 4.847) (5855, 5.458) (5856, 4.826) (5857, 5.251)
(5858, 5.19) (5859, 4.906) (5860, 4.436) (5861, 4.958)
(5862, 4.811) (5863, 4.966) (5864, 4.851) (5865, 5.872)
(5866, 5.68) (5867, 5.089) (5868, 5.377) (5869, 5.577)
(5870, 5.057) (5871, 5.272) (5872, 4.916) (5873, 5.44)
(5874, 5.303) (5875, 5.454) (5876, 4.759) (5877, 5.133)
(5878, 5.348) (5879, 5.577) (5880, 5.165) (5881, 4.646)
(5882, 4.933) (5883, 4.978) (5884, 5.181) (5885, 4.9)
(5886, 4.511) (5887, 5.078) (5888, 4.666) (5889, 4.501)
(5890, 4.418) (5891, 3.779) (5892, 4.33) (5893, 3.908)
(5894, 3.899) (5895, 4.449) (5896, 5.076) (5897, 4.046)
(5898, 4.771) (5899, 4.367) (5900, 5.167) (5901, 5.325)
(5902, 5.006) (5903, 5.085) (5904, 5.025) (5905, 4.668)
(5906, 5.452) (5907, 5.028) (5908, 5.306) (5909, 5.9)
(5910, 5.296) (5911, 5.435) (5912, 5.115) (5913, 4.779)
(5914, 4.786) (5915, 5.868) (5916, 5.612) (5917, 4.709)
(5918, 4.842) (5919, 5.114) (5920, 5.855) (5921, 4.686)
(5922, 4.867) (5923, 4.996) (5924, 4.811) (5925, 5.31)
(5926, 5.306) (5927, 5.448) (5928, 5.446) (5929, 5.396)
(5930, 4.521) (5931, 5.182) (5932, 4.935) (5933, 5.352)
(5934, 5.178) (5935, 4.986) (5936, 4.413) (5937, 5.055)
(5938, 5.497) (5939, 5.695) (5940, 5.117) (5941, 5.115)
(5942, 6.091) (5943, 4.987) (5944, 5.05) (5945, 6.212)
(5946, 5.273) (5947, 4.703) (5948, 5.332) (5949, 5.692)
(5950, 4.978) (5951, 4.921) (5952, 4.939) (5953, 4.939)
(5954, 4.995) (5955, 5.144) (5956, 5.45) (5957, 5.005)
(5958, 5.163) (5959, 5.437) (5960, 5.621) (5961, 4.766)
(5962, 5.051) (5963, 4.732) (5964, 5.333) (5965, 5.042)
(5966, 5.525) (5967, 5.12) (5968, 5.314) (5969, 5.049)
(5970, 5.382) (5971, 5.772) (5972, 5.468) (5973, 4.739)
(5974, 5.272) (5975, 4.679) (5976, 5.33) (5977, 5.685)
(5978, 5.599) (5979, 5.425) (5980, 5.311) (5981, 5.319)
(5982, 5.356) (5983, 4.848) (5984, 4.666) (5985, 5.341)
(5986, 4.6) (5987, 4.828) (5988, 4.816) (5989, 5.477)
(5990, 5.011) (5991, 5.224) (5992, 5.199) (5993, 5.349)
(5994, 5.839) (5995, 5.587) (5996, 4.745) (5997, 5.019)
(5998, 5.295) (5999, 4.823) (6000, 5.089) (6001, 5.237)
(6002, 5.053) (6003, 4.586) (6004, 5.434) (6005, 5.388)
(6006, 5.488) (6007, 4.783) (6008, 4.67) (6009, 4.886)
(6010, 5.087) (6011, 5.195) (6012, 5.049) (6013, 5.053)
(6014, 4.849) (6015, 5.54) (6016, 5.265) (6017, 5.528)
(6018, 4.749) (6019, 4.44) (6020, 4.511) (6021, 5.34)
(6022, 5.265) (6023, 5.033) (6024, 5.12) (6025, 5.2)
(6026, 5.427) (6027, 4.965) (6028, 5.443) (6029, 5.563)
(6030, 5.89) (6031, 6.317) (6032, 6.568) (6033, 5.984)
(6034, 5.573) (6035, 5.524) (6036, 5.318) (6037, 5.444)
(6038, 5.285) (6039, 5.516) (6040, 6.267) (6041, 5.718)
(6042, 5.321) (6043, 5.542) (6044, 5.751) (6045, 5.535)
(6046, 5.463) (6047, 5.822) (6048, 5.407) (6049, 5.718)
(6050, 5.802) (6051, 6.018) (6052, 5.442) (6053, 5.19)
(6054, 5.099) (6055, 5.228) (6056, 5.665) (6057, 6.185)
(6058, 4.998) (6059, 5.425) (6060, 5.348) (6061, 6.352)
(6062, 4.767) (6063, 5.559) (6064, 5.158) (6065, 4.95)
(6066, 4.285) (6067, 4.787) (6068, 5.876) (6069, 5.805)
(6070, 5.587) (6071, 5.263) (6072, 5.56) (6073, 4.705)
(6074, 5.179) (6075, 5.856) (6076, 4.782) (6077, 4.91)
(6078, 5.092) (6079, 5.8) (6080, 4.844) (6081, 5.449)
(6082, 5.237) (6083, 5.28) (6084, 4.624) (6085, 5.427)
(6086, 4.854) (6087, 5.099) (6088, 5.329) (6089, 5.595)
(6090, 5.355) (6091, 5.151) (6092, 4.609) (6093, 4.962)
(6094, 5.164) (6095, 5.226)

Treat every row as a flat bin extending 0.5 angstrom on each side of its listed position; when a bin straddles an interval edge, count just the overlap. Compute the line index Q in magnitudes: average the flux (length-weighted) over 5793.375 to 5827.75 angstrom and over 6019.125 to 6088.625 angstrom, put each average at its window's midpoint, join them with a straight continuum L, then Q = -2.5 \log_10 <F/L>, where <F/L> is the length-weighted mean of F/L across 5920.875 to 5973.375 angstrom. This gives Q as 0.045 mag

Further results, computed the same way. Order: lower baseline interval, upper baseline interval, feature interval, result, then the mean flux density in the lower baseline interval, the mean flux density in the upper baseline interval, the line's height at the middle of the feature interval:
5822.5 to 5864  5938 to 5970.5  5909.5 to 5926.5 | 0.02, 5.31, 5.23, 5.26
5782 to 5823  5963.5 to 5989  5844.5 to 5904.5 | 0.06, 5.36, 5.2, 5.29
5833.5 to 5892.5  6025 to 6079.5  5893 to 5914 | 0.06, 5.15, 5.48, 5.22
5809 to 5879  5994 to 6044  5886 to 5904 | 0.16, 5.32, 5.3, 5.31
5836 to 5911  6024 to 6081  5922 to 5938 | 0.02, 5.07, 5.46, 5.2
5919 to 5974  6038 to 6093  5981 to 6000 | 0.03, 5.19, 5.36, 5.25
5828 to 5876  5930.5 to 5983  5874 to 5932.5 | 0.06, 5.29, 5.22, 5.26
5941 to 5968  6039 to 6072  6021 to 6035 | -0.03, 5.21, 5.48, 5.41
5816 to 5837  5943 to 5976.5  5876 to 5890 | 0.09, 5.5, 5.19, 5.37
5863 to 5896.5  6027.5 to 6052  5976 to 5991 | 0.05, 4.94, 5.69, 5.43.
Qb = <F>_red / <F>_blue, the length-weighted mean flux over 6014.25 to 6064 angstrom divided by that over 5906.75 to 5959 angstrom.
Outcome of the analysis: 1.05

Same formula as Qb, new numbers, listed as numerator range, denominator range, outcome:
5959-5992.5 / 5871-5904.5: 1.07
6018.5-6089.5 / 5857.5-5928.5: 1.08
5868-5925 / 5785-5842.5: 0.92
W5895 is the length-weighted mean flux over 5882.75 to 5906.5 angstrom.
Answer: 4.69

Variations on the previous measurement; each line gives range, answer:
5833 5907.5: 5.07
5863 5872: 5.3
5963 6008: 5.18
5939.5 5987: 5.21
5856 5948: 5.05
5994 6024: 5.08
